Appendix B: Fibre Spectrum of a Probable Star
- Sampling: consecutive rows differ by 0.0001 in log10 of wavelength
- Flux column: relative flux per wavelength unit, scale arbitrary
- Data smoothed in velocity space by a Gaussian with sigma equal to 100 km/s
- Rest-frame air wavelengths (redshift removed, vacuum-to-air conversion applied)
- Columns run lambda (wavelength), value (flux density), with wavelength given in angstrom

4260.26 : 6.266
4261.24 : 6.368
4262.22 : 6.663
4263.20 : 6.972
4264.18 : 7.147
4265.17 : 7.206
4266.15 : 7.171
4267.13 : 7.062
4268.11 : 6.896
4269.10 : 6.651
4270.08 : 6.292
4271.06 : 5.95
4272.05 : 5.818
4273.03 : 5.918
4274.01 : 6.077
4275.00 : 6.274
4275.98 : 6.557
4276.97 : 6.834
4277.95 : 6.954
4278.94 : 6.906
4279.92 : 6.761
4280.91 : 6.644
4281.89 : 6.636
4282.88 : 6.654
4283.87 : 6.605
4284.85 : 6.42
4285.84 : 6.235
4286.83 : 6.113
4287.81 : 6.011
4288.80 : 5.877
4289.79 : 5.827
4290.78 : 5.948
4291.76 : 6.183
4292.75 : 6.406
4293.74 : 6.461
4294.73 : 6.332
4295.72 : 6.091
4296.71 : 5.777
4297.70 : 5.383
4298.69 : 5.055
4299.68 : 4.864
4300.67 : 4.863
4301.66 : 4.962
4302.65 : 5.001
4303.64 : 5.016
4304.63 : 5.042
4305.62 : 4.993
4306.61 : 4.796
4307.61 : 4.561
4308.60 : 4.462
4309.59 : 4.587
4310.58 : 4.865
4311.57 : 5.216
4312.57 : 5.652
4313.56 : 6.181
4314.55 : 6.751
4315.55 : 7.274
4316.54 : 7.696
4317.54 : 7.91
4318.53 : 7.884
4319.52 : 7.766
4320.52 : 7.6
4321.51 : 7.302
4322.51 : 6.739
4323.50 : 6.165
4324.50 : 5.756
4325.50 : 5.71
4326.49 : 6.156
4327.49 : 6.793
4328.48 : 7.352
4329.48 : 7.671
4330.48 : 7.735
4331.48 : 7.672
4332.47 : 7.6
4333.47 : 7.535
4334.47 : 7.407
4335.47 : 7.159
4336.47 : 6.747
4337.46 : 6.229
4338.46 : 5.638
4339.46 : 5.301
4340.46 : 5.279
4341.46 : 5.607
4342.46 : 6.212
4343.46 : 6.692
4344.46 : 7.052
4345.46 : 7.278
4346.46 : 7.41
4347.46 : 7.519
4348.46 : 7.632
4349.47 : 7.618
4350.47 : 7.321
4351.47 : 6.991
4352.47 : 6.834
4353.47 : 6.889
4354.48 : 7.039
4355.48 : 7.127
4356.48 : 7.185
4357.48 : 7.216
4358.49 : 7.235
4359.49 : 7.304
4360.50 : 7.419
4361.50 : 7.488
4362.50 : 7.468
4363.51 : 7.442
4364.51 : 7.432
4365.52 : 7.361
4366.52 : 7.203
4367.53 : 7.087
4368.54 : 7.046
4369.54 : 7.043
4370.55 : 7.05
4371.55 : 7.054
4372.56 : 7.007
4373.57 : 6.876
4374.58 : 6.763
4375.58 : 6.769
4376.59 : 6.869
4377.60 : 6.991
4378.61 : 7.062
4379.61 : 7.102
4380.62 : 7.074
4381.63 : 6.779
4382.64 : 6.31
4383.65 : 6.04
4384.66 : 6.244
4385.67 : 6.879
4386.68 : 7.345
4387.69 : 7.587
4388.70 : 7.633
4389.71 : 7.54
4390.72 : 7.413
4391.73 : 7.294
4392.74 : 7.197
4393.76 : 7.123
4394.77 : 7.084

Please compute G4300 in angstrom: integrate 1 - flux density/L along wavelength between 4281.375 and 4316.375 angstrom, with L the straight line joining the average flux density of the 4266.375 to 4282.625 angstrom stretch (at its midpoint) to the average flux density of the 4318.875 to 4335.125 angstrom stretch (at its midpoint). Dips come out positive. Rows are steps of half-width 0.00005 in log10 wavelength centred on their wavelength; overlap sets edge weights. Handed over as 5.5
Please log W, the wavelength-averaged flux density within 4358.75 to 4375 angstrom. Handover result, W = 7.19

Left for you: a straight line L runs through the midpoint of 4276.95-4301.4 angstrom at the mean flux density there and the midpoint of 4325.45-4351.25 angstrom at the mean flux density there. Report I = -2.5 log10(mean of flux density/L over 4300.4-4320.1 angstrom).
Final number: 0.12 mag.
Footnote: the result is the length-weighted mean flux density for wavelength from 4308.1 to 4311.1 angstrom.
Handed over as 4.66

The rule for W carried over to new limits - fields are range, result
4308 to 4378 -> 6.86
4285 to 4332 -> 6.1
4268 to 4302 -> 6.14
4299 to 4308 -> 4.91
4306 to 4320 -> 6.11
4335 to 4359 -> 6.8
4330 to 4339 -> 7.07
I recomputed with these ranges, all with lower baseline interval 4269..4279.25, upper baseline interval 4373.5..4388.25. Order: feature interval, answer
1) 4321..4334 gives -0.05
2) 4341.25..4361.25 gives -0.06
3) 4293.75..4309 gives 0.24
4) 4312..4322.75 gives -0.09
